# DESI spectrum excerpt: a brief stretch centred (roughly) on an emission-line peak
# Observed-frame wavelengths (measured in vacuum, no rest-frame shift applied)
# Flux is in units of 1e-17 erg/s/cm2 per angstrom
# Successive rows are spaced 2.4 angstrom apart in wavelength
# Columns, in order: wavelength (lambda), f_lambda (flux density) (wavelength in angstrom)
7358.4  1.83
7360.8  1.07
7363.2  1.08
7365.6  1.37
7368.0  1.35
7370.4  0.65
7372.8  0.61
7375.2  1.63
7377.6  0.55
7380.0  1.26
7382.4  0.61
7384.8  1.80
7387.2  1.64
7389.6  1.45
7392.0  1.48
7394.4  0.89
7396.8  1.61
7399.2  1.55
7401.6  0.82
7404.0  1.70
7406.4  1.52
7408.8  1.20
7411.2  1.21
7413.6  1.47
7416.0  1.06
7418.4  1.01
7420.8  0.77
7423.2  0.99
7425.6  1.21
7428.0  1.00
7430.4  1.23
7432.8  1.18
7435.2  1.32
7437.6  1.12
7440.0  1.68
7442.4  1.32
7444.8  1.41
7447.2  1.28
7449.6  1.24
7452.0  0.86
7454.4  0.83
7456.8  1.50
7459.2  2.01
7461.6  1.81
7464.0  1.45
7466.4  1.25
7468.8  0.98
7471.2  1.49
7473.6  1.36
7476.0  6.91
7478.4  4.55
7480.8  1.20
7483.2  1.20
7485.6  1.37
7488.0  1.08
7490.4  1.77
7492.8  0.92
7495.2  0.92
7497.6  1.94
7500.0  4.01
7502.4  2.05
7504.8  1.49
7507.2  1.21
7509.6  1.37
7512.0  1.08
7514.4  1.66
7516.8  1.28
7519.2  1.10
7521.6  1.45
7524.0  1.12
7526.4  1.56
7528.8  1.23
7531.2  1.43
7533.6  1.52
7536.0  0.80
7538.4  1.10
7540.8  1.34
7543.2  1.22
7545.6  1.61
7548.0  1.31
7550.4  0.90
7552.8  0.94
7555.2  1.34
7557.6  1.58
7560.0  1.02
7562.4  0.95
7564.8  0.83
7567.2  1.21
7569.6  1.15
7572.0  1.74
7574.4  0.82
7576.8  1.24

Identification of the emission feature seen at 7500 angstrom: [N II]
